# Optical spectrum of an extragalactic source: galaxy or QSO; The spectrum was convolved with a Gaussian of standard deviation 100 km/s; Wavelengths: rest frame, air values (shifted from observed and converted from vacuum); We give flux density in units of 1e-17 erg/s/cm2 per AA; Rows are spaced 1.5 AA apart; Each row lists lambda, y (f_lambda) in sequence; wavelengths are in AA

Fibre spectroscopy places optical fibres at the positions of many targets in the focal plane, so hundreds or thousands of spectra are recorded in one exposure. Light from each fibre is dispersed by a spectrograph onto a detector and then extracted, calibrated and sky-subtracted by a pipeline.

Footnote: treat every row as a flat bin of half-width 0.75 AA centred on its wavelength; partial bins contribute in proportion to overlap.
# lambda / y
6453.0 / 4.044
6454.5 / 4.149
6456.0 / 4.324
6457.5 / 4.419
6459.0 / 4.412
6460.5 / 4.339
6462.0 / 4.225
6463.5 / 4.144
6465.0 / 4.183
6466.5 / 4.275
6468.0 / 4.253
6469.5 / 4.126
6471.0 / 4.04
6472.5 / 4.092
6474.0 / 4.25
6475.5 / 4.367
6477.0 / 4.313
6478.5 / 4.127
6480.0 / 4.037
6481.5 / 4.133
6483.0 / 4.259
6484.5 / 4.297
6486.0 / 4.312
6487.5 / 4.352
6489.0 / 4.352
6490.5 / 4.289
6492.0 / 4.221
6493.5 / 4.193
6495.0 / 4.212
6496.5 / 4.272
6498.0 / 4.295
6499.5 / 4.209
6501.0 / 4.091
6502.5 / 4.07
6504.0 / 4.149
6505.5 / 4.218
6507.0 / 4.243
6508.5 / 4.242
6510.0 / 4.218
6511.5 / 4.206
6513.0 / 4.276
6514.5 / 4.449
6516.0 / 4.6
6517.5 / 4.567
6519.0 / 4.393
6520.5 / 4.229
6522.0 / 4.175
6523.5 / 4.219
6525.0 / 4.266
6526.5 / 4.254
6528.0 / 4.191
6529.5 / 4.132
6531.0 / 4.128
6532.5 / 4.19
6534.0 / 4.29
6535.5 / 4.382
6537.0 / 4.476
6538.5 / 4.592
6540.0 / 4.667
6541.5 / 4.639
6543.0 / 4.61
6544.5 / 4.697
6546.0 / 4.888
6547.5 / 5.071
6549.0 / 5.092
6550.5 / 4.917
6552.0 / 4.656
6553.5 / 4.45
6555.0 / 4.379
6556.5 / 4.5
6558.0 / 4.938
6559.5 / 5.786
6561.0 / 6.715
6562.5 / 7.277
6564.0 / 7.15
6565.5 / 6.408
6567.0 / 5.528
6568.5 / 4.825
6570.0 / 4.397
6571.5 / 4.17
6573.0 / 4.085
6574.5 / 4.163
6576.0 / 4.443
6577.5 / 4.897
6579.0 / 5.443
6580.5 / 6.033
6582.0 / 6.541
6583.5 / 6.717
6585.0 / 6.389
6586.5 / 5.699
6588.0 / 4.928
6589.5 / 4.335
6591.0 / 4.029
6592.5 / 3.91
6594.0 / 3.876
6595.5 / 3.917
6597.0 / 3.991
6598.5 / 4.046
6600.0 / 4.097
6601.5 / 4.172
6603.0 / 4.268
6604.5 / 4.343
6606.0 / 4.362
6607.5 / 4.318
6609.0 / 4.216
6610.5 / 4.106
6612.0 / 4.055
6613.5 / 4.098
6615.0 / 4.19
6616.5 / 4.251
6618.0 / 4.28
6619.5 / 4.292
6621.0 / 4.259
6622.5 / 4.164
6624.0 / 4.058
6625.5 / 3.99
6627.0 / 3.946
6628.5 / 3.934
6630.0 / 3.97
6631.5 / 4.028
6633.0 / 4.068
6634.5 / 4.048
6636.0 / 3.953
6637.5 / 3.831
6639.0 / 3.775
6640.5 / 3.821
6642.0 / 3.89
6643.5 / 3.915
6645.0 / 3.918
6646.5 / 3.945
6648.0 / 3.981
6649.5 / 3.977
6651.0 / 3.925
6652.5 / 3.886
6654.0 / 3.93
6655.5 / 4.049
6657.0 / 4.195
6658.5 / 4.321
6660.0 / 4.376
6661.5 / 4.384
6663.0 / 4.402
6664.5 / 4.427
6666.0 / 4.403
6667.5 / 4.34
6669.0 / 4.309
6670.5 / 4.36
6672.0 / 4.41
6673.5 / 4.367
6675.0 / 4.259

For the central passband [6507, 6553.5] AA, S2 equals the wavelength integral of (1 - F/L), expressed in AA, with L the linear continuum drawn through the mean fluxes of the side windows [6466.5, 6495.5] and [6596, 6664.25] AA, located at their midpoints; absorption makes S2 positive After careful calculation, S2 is -3.0 AA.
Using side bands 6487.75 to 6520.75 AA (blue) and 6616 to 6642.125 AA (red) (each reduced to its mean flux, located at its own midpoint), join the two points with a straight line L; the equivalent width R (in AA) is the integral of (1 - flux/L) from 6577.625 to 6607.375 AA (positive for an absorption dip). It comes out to -4.9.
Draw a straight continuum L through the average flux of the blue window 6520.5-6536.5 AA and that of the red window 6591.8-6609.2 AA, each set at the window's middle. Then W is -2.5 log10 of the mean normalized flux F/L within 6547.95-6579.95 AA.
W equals -0.23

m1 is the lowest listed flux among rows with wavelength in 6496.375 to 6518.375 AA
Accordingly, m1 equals 4.07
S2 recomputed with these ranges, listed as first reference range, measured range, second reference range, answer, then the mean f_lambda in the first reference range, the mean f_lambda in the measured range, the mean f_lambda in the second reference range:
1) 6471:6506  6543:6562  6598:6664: -3.9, 4.22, 5.02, 4.09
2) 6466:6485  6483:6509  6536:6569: 1.3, 4.2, 4.24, 5.19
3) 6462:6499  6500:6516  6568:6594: 0.7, 4.22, 4.23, 4.97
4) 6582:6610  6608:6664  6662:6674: 5.0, 4.58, 4.07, 4.38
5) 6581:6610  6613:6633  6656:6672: 1.8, 4.65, 4.11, 4.35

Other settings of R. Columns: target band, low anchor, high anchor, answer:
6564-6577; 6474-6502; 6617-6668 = -2.31 AA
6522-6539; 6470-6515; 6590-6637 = -0.36 AA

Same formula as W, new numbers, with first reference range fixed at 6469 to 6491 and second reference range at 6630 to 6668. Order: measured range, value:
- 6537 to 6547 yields -0.13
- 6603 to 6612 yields -0.04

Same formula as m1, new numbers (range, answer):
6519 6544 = 4.128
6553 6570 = 4.379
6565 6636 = 3.876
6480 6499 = 4.037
